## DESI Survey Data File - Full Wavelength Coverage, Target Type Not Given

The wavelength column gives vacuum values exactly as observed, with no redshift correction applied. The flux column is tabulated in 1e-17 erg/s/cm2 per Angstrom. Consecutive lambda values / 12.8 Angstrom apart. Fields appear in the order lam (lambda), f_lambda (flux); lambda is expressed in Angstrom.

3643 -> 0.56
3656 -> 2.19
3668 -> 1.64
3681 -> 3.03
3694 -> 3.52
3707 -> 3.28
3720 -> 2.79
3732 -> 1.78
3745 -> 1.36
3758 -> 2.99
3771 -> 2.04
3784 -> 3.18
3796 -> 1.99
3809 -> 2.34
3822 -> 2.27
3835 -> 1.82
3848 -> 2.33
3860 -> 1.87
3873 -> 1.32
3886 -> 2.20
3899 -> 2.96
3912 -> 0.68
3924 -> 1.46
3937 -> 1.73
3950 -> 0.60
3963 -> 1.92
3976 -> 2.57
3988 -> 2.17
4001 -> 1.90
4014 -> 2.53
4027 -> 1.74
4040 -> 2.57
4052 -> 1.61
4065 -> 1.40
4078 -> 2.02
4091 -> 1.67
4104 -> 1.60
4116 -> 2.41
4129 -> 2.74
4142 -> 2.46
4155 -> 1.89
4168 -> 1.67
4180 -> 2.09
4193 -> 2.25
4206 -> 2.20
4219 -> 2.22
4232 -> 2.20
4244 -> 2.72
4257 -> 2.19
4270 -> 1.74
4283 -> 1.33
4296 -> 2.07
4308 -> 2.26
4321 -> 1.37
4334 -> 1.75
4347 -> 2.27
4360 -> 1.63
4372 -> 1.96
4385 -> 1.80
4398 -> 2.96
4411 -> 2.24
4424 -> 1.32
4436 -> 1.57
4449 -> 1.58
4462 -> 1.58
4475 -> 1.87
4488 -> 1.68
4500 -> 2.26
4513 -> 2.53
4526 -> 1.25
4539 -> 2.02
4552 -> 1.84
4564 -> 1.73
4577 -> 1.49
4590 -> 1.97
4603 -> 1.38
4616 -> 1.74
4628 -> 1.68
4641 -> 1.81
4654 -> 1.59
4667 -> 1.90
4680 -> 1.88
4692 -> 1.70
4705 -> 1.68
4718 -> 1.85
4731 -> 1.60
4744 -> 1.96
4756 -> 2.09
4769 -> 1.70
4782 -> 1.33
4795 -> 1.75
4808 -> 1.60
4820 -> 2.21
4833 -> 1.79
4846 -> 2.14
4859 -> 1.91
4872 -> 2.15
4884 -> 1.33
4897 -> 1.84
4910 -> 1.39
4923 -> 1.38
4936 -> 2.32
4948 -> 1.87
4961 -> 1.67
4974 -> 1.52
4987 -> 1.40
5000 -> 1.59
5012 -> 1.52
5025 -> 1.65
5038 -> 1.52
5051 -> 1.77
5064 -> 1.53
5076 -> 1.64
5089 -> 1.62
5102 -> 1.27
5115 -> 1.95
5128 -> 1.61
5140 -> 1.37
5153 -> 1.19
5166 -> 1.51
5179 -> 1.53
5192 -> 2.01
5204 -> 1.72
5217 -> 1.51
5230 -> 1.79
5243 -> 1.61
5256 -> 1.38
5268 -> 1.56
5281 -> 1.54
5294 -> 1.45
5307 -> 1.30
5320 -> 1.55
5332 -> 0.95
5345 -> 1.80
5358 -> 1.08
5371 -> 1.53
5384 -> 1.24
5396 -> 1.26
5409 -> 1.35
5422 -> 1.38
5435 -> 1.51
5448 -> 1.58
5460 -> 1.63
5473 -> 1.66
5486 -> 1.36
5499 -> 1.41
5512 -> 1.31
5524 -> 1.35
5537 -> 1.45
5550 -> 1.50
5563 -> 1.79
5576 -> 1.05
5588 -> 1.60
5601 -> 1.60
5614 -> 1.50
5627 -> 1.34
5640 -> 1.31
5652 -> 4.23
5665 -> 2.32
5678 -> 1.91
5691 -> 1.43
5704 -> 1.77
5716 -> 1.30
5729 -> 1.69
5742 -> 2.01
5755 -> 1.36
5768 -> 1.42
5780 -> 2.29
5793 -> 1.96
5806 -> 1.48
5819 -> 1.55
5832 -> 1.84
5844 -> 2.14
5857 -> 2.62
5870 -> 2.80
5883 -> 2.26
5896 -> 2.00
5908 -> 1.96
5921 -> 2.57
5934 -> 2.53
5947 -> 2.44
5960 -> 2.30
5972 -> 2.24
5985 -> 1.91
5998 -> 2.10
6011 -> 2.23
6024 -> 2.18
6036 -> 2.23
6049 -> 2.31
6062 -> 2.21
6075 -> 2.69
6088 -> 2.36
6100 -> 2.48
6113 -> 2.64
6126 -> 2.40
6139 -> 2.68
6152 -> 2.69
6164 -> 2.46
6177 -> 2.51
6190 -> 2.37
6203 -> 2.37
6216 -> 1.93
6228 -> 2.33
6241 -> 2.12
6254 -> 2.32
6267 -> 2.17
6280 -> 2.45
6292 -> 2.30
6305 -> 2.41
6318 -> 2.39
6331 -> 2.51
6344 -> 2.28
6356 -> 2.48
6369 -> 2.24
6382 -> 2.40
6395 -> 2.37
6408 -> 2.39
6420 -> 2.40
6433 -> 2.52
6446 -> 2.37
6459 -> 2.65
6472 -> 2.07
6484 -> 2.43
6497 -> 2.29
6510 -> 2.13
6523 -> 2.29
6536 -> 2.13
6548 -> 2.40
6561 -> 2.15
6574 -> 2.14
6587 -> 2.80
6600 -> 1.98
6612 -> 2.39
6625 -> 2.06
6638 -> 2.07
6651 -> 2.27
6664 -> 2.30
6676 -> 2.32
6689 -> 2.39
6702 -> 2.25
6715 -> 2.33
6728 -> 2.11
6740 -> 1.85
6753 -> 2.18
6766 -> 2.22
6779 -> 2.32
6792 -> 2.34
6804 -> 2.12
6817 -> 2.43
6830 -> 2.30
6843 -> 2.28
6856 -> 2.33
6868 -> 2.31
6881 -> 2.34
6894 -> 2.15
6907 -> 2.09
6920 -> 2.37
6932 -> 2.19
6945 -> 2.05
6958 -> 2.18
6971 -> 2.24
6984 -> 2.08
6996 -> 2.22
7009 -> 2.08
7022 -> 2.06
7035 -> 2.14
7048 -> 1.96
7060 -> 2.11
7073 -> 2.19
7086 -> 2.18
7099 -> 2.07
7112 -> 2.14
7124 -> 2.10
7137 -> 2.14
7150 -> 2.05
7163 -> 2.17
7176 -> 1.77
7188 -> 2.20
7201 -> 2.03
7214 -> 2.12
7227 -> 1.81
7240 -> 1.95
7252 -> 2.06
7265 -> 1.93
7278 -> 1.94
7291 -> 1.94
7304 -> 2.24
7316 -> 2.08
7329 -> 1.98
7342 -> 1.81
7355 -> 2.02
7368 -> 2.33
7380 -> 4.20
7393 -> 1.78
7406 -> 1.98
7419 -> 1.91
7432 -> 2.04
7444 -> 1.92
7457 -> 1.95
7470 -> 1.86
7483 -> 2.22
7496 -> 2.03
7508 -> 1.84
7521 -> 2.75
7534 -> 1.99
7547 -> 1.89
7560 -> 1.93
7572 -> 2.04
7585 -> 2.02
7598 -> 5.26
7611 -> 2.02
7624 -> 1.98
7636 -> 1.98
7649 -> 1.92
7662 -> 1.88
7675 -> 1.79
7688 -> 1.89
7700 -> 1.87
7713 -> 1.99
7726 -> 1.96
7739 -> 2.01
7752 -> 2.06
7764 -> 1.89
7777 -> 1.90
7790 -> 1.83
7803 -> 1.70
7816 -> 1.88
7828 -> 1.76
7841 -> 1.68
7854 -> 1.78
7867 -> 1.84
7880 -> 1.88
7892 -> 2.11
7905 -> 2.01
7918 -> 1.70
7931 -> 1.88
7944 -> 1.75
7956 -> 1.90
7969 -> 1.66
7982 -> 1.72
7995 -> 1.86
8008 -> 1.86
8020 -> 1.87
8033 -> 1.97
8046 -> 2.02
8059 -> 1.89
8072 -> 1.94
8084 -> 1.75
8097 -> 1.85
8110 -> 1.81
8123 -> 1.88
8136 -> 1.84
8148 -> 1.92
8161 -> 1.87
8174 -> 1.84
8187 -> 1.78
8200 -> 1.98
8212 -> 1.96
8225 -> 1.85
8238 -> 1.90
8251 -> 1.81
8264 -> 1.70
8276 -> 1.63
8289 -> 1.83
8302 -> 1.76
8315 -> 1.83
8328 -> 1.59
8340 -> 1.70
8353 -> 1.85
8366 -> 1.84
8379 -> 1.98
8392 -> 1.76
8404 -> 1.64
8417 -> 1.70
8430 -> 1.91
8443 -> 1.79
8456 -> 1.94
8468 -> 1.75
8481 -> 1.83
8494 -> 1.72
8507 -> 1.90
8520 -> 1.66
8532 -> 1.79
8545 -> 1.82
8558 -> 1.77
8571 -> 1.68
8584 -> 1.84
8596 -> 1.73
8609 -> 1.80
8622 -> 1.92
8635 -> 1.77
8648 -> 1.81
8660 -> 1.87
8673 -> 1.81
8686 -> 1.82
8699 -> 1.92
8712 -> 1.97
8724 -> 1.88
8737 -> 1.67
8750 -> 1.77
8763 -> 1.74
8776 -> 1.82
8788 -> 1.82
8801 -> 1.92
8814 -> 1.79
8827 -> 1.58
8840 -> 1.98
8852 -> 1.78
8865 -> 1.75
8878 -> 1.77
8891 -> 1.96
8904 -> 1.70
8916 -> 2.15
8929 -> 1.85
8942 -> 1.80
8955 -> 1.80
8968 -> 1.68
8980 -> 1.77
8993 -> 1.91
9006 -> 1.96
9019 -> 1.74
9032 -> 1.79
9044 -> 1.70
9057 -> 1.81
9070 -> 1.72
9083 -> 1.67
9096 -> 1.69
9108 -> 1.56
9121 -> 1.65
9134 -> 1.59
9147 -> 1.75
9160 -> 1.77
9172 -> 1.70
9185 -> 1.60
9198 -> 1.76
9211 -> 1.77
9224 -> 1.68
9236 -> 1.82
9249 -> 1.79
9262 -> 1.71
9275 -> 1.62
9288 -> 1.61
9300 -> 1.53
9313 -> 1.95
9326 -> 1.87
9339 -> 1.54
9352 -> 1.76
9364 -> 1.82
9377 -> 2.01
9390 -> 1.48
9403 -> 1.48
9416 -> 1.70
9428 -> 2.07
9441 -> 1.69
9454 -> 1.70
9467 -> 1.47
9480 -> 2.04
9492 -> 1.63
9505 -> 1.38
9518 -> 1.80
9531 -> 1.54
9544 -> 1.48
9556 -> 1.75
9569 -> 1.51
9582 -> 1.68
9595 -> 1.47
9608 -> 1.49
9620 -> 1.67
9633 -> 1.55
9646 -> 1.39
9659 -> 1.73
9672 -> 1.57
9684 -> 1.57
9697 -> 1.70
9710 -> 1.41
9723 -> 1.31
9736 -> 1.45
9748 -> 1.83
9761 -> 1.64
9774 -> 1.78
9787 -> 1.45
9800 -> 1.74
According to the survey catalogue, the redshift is 0.52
